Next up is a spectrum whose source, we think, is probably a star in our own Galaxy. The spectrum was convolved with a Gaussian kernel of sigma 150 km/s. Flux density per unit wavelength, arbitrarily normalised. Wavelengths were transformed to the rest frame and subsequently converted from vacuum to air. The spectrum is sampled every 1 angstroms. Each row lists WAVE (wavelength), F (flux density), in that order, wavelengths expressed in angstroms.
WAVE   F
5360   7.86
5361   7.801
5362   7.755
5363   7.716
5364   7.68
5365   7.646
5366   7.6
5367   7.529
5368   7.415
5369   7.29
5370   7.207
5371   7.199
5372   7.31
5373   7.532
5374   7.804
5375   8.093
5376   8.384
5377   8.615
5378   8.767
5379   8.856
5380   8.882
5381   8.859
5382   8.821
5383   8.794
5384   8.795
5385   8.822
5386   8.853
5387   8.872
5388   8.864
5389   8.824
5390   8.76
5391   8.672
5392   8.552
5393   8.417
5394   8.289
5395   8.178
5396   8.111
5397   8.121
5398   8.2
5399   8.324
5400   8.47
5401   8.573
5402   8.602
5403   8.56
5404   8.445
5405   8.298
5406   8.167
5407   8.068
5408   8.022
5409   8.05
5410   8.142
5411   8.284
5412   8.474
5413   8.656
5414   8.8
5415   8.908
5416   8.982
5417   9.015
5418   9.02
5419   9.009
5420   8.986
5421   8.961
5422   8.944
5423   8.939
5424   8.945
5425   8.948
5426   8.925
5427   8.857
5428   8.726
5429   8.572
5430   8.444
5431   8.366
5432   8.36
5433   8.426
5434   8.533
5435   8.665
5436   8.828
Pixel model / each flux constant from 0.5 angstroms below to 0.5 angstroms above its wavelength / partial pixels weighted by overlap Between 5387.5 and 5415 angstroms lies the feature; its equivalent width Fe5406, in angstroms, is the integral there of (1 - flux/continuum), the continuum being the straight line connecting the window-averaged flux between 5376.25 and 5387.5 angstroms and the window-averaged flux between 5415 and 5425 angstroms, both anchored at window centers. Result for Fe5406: 1.5 angstroms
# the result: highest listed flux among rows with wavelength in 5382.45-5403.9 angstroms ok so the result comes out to 8.872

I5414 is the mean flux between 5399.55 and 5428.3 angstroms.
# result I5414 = 8.65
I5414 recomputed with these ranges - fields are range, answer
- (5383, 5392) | 8.79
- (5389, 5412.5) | 8.35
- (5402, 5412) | 8.26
